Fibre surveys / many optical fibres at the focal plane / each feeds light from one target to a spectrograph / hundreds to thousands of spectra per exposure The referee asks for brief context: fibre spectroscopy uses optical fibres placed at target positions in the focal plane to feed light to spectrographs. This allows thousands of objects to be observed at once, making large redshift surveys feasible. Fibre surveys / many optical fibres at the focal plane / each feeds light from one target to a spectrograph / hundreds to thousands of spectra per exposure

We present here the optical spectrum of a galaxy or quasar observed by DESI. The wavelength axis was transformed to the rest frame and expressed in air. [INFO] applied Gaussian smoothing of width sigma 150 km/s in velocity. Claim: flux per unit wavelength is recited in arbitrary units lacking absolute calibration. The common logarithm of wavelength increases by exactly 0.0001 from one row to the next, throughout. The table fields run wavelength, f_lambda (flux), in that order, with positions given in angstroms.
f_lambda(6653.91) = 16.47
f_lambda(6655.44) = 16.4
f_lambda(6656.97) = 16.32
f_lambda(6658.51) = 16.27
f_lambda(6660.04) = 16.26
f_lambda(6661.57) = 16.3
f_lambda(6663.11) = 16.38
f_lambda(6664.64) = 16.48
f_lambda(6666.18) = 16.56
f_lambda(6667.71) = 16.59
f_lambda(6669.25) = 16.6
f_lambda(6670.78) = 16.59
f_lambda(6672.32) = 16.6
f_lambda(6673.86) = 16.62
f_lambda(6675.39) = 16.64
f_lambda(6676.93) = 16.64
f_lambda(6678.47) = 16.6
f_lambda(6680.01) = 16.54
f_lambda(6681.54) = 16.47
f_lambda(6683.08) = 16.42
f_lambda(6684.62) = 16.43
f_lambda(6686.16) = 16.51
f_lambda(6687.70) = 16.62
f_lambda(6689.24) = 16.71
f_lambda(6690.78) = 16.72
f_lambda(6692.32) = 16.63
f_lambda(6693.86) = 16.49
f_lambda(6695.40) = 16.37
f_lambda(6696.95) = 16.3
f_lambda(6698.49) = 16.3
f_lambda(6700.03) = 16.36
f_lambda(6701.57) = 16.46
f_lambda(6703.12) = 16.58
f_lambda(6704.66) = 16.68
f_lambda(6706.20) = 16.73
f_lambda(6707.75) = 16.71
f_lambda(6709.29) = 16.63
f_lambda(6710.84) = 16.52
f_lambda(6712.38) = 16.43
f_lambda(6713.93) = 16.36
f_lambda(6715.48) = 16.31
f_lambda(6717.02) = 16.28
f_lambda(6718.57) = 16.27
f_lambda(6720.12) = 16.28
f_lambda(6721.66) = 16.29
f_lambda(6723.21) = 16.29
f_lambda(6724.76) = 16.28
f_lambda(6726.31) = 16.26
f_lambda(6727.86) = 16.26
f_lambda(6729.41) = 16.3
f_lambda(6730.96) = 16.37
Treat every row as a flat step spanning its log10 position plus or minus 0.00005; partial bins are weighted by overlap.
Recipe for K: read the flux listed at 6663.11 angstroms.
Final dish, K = 16.38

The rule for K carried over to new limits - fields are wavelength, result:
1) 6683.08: 16.42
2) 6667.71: 16.59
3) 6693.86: 16.49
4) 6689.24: 16.71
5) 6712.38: 16.43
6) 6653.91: 16.47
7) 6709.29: 16.63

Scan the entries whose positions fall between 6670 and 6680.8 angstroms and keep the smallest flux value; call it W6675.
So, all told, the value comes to 16.54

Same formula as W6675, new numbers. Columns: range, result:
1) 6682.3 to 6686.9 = 16.42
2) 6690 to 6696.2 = 16.37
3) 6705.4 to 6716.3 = 16.31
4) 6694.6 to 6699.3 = 16.3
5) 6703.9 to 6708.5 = 16.68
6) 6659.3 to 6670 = 16.26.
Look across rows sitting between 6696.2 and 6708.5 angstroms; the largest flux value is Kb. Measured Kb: 16.73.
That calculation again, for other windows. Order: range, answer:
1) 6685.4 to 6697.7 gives 16.72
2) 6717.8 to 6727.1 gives 16.29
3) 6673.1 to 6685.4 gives 16.64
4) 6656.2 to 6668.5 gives 16.59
